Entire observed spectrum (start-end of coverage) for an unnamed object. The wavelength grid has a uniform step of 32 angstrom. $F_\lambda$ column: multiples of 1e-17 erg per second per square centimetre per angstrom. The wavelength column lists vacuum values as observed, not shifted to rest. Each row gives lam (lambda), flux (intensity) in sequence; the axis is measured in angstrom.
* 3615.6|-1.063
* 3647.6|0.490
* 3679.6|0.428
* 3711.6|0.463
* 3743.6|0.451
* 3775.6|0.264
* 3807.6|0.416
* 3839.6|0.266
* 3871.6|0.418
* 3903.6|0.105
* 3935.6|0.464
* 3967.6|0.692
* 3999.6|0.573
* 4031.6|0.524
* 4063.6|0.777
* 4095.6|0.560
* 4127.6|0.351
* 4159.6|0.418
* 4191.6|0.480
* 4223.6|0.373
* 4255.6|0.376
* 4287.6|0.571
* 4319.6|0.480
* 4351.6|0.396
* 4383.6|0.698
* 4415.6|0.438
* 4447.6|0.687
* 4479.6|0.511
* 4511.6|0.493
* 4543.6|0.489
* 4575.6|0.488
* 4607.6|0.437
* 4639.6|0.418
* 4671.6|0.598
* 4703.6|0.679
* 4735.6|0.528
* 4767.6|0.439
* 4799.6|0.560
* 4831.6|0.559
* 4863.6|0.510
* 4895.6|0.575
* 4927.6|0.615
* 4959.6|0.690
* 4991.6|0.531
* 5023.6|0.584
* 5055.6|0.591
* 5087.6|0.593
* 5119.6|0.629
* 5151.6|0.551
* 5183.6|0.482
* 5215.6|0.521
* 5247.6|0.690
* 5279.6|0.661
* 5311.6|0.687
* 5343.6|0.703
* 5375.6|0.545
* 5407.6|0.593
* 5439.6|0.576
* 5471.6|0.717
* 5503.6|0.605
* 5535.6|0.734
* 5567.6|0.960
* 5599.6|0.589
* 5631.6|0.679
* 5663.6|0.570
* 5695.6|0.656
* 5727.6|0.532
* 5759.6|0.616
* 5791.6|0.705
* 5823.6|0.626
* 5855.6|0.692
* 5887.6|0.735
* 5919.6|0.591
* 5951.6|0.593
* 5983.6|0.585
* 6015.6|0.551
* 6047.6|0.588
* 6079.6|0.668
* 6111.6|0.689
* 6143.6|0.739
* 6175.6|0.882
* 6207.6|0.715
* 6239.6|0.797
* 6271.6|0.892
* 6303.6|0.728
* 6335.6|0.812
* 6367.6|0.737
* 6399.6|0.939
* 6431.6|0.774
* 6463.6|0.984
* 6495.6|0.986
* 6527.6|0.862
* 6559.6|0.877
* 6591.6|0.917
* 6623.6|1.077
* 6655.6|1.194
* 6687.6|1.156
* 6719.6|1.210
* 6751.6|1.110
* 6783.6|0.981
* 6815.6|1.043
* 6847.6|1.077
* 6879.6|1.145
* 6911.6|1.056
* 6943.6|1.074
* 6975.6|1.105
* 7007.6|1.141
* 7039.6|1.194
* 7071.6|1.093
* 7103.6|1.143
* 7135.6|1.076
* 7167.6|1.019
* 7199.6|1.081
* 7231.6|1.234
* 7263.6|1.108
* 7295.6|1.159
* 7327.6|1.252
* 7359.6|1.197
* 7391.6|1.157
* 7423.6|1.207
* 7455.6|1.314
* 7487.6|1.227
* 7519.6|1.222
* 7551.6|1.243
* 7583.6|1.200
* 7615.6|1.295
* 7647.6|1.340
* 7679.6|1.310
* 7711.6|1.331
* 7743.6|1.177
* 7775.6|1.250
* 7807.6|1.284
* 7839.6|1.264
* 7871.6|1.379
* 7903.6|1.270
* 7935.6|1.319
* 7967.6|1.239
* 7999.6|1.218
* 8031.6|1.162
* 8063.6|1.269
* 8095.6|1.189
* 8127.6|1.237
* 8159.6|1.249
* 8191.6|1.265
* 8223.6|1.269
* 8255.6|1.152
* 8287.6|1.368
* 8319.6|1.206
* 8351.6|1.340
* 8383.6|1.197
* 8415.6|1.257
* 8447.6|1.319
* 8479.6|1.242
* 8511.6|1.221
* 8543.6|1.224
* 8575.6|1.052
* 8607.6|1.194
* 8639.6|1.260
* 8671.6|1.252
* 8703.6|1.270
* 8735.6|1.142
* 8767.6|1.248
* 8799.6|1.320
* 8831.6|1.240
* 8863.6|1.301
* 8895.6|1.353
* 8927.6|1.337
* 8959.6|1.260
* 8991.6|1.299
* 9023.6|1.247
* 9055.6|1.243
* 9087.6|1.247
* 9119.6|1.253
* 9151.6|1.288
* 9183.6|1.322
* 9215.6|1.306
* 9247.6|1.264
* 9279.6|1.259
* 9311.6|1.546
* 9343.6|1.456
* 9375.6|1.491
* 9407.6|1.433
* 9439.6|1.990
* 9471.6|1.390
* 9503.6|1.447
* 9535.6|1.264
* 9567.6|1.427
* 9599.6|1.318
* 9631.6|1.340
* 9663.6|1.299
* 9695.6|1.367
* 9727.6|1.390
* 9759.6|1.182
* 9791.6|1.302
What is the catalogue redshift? 0.66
